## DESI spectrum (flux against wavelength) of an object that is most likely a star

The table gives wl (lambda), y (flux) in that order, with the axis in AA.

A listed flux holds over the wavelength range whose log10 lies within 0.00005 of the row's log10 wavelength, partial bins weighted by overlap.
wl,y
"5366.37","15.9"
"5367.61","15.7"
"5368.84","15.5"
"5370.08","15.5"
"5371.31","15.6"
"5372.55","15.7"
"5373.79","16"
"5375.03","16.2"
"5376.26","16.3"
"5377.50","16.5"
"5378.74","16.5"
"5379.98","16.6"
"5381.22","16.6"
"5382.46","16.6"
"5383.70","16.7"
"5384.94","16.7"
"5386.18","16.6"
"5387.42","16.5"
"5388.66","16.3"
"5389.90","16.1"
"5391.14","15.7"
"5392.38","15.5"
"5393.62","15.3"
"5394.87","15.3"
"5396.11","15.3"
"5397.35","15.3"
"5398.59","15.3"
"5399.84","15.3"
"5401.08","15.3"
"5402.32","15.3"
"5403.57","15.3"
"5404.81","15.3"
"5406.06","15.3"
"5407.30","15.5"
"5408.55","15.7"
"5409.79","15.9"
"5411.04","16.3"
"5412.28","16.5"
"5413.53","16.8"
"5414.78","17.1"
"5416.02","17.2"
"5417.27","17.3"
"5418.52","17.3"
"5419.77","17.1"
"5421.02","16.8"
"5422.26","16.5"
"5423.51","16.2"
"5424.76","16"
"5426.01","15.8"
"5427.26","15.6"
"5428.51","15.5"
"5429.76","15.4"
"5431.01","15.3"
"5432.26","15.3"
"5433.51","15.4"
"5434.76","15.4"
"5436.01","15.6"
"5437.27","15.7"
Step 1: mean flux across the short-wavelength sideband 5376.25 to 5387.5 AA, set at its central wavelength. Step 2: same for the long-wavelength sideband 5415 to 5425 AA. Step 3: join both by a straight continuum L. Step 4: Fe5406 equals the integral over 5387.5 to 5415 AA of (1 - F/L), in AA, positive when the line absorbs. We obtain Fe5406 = 1.6 AA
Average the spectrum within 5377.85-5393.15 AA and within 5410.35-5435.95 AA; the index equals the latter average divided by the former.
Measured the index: 0.99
